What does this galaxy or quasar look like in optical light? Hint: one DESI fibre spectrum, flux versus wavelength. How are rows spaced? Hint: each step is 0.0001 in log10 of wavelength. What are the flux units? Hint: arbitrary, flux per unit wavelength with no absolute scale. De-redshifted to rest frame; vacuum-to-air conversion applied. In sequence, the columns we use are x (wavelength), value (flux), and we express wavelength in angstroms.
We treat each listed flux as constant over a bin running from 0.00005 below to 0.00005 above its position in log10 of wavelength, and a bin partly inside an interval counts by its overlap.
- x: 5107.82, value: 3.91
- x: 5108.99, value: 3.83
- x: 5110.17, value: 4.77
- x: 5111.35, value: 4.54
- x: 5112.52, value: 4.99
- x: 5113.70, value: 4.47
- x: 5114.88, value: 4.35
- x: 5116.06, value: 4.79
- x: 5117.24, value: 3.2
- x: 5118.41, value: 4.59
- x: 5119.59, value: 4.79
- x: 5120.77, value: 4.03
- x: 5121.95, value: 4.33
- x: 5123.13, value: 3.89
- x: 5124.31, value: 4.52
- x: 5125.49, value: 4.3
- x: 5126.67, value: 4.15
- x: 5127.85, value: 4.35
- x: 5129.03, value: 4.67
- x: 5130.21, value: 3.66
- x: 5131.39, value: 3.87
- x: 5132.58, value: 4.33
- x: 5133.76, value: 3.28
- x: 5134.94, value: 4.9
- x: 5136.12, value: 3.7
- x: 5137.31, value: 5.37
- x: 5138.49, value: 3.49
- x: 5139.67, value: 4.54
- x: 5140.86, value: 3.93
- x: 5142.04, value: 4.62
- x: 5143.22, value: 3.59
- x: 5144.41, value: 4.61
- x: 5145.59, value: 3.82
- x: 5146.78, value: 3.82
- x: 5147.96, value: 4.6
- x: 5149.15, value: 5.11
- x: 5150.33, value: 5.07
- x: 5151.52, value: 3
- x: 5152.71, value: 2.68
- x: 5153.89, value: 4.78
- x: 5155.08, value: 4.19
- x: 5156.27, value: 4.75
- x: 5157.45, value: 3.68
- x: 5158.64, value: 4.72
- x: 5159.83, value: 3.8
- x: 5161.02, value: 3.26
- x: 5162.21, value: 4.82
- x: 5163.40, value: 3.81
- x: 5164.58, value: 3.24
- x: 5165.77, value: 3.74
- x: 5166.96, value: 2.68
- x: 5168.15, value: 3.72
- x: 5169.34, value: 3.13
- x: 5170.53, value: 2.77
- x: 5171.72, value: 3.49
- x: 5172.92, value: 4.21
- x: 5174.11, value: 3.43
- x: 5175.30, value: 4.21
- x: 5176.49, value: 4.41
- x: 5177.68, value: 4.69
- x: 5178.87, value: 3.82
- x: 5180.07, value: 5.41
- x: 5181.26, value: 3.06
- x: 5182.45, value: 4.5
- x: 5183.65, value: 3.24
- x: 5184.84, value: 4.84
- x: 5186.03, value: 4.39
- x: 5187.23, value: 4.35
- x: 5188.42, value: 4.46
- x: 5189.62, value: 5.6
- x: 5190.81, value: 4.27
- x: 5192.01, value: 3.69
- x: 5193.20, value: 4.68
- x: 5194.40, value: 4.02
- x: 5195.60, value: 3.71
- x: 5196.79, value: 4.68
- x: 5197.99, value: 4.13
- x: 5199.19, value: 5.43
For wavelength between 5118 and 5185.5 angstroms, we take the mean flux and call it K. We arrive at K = 4.07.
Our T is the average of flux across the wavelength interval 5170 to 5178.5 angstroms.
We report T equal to 3.89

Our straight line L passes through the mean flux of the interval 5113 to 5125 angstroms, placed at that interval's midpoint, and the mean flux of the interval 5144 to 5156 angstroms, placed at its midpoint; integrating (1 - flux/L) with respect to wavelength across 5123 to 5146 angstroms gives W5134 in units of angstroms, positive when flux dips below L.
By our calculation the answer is 0.27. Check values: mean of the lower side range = 4.3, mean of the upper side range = 4.18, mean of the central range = 4.19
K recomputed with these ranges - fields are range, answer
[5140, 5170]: 3.97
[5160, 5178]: 3.7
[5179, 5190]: 4.38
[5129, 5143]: 4.16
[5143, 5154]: 4.1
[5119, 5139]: 4.22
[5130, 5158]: 4.15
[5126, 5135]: 4.11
